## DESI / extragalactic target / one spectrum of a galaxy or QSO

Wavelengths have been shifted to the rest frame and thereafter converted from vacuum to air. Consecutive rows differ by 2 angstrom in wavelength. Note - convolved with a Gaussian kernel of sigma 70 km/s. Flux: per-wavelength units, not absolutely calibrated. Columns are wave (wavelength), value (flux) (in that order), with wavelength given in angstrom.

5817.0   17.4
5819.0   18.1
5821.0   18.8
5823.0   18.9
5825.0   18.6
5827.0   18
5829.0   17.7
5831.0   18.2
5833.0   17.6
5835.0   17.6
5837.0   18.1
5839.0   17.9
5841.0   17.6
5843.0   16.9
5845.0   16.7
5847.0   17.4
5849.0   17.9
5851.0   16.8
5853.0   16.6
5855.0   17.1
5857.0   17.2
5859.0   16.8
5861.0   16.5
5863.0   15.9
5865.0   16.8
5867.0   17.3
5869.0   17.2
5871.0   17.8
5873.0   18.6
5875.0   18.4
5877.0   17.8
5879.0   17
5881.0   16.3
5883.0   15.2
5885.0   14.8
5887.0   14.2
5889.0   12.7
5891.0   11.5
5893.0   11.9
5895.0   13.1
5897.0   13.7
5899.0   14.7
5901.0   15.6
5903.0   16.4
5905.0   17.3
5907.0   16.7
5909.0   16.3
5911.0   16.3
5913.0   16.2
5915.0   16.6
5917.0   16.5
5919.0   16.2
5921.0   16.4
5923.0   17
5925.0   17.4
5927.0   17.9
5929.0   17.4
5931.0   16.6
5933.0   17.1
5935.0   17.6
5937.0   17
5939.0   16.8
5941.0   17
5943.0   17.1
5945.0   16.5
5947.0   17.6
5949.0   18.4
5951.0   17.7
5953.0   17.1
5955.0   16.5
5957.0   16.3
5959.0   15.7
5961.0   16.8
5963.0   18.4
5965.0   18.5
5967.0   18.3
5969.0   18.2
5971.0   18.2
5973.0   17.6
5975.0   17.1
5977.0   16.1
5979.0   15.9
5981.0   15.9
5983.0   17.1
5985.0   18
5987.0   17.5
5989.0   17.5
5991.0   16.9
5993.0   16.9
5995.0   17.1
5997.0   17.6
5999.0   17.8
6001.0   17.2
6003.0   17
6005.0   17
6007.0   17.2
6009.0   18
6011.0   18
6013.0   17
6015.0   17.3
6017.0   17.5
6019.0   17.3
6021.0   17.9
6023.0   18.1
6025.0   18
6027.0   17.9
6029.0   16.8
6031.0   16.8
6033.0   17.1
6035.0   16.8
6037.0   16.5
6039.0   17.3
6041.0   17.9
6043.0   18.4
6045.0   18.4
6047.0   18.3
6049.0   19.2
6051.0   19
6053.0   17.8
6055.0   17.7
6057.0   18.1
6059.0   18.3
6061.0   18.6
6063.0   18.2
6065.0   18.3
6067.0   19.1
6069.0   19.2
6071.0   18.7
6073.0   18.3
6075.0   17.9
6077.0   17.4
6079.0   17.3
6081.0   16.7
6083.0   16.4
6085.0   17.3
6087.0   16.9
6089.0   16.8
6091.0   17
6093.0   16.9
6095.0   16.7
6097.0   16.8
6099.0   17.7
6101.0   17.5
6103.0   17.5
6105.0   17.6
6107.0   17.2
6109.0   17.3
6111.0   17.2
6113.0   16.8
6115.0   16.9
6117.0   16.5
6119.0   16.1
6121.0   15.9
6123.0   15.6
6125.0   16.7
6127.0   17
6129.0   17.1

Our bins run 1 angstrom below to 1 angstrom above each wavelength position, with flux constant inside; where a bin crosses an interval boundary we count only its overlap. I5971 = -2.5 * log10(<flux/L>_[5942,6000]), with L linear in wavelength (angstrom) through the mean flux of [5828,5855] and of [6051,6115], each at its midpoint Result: 0.02 mag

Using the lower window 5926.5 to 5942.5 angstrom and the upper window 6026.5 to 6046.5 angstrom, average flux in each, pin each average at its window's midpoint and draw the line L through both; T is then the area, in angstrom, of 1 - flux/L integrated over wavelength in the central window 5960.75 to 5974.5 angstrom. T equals -0.6 angstrom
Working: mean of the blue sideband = 17.1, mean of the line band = 18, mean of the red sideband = 17.4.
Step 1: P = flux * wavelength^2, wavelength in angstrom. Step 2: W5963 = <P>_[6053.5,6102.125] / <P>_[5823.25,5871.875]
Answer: 1.1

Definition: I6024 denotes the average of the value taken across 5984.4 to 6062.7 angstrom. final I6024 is 17.6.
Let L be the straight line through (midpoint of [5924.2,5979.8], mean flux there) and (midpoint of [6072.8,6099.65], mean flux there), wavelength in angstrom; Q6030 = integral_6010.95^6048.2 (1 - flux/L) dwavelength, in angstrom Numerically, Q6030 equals -0.8 angstrom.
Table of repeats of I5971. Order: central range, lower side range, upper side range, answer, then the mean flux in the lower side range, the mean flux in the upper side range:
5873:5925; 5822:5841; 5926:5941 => 0.12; 18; 17.2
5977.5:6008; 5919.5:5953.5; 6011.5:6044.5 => 0.02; 17.2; 17.4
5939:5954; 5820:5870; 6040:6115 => 0.02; 17.4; 17.7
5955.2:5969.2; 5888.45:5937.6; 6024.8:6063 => -0.05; 15.9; 17.8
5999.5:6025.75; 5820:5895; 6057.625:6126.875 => -0.02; 16.8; 17.3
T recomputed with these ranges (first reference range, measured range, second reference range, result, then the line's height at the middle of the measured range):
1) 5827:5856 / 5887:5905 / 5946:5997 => 3.6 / 17.4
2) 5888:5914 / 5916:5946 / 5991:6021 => -2.8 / 15.5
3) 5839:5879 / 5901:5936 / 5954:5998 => 0.9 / 17.2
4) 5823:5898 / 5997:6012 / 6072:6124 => -0.6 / 16.8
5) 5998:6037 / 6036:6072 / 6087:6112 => -2.1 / 17.3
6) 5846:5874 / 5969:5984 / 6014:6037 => 0.3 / 17.3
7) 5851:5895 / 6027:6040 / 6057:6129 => 0.0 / 17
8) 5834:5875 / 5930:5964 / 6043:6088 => 1.0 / 17.6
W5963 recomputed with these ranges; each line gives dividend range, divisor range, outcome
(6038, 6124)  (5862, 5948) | 1.15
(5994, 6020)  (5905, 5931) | 1.07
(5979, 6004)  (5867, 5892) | 1.11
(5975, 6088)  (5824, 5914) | 1.13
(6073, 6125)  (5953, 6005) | 1.03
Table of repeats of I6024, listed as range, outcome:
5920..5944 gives 17.1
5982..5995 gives 17.3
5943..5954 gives 17.4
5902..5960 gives 16.9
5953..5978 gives 17.3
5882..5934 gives 15.6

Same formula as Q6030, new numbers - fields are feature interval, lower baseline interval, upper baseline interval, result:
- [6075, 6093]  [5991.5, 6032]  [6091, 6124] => 0.0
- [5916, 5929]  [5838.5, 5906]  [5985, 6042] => -0.3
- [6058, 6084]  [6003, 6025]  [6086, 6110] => -1.1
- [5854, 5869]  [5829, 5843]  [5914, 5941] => 0.6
